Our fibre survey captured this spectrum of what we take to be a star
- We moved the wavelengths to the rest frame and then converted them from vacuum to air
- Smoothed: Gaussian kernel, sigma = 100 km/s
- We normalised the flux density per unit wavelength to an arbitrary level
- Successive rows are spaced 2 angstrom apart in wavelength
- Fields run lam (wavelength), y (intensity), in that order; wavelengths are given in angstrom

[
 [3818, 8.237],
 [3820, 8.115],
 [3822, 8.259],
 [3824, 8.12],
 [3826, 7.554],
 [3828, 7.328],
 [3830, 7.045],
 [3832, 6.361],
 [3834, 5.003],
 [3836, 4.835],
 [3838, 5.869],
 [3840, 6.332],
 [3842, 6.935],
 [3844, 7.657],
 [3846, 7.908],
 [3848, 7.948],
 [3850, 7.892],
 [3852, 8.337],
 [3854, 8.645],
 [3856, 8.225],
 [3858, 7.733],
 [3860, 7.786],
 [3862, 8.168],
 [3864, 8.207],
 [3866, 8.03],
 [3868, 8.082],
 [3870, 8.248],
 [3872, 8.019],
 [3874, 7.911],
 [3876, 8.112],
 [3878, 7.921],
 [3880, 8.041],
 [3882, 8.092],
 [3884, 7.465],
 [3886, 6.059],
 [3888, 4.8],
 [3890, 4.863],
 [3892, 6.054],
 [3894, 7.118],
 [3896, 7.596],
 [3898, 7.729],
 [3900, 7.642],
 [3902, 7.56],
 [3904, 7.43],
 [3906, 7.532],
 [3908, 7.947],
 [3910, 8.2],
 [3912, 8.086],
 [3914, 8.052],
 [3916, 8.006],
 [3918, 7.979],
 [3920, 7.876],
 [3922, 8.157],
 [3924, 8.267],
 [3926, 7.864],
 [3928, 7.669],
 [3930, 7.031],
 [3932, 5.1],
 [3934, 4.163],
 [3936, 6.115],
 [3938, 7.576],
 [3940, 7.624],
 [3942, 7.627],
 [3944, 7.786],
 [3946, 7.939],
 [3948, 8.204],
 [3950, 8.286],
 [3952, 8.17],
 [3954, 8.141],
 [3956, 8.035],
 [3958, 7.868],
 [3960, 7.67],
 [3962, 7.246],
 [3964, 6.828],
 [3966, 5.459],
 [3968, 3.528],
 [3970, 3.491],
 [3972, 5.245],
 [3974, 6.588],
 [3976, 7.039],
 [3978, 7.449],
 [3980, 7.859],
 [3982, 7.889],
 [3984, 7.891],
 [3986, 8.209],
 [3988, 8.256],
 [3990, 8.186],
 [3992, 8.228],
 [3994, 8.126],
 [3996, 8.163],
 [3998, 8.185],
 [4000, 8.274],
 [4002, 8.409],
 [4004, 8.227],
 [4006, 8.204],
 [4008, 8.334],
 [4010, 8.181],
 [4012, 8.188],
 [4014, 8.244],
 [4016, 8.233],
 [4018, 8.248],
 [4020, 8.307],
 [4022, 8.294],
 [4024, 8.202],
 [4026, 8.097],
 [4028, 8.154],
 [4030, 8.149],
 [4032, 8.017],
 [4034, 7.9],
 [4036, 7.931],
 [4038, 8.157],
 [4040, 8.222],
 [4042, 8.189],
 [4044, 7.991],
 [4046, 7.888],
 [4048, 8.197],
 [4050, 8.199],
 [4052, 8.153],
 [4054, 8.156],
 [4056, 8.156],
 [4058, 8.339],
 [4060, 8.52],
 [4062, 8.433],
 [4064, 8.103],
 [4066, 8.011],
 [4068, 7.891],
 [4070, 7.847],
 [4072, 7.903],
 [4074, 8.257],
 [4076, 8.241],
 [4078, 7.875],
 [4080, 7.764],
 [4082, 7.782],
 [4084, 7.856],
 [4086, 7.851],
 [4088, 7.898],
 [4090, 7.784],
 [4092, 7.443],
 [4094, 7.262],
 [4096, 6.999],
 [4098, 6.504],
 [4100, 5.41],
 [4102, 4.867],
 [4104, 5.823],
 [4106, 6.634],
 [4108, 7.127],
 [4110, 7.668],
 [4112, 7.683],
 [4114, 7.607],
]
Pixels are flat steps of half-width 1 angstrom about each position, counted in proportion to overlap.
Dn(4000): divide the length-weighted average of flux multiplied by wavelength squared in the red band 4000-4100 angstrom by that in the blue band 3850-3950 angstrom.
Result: 1.1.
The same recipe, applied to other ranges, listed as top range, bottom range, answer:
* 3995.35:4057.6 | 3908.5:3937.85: 1.17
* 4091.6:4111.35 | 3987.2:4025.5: 0.84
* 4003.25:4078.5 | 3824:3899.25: 1.22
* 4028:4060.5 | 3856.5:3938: 1.18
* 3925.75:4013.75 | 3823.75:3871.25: 1.06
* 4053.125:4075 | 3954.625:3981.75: 1.31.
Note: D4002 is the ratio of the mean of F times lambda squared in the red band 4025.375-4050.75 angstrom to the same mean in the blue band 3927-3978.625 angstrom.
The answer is 1.23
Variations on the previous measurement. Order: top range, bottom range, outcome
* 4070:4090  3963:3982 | 1.38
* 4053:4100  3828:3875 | 1.18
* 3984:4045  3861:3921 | 1.15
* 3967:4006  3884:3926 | 1.04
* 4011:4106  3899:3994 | 1.12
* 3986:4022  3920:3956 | 1.15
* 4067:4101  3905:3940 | 1.11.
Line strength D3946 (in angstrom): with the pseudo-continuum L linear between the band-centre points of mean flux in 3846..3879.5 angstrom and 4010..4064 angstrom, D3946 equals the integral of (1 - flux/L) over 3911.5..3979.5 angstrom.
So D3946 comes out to 8.4 angstrom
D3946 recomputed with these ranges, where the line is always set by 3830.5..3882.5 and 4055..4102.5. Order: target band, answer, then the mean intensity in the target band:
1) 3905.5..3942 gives 0.8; 7.41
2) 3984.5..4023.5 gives -3.2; 8.23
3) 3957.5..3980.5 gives 4.0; 6.29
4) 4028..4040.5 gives -0.7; 8.06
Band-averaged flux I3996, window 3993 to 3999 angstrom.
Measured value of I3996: 8.16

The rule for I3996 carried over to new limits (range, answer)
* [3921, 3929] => 7.99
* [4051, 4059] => 8.2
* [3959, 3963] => 7.46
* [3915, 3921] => 7.95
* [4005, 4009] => 8.27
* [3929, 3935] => 5.43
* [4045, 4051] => 8.09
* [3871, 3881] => 8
